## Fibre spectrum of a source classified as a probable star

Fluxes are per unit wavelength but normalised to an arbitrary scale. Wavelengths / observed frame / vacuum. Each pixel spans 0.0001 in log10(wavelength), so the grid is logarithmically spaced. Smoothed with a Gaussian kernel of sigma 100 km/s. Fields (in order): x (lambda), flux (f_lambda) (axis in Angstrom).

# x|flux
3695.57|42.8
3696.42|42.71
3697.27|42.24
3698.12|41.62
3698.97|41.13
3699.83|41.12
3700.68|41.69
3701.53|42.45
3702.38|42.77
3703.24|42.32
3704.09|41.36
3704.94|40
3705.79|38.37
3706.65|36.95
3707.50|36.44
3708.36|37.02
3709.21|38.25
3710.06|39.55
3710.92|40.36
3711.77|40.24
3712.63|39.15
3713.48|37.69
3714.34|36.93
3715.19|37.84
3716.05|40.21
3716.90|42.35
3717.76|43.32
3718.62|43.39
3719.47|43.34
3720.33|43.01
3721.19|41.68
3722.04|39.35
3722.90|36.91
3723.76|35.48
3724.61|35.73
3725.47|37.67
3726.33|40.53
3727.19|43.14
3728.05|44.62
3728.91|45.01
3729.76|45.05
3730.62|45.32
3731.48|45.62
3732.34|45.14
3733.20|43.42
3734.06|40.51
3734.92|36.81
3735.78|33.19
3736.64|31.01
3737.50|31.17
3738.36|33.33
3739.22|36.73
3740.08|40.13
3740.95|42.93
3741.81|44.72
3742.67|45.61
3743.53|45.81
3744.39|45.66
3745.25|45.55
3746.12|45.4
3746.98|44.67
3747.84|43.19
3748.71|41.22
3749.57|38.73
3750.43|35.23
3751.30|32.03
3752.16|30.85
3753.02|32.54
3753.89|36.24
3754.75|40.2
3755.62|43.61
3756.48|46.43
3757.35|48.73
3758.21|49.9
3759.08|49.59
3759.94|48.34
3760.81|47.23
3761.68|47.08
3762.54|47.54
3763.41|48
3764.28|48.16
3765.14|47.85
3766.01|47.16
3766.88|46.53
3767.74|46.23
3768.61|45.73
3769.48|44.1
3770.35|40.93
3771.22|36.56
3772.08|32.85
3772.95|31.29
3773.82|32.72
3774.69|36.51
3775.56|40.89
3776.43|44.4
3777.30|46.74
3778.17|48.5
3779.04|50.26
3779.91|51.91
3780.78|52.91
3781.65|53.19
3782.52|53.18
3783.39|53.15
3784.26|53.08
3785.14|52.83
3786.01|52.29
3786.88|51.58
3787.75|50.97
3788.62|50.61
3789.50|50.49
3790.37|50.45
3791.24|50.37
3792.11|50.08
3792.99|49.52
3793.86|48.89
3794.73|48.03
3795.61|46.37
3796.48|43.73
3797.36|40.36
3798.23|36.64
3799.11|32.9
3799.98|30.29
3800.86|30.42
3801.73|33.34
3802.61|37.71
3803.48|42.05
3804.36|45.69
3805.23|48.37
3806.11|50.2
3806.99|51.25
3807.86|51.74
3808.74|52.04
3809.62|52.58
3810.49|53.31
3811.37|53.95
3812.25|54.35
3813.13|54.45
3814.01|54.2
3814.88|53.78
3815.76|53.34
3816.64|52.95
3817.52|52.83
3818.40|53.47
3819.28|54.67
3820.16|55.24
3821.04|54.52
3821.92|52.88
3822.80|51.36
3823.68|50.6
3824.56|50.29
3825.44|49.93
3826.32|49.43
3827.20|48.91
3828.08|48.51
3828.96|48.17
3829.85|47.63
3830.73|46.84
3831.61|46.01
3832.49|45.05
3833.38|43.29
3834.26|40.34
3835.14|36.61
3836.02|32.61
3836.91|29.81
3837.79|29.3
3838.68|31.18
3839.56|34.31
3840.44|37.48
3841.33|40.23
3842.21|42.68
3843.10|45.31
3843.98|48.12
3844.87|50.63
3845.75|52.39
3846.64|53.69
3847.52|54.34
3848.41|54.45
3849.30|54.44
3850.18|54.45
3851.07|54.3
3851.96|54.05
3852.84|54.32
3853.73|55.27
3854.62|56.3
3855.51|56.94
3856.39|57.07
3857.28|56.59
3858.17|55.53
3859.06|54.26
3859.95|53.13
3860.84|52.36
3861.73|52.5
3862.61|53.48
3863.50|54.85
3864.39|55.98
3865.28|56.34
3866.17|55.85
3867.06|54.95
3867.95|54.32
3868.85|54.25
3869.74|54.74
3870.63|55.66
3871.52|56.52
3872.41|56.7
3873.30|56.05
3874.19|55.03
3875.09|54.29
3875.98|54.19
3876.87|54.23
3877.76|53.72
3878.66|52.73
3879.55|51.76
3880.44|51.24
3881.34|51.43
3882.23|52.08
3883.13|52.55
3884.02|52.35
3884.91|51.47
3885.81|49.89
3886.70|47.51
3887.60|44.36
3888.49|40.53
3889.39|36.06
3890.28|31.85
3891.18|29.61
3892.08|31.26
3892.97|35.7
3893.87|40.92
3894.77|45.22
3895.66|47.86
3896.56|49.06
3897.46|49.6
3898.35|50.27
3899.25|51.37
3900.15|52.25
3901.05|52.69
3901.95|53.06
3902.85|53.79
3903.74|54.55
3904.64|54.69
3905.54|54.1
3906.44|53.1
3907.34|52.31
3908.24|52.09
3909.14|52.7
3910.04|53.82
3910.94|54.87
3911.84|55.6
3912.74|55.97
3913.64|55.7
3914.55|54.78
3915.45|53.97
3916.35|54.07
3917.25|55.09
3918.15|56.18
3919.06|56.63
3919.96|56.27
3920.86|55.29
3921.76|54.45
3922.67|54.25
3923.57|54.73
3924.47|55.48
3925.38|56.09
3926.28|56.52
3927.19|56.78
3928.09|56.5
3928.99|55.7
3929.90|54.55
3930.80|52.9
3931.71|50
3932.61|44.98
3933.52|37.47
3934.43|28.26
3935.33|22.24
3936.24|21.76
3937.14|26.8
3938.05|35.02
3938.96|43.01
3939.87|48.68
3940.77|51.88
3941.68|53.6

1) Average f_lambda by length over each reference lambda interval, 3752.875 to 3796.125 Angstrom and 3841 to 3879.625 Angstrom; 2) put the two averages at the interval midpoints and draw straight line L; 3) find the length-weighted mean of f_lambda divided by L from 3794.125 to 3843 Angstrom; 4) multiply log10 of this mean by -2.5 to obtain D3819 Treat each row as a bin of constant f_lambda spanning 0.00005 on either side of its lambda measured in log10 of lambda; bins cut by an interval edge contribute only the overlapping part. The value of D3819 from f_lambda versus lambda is 0.103 mag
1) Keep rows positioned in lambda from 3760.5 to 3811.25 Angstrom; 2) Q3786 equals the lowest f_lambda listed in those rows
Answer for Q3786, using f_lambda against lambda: 30.29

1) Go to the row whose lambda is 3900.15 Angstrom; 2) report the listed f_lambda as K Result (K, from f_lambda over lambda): 52.25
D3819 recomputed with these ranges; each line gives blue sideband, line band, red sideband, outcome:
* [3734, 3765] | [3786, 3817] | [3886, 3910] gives -0.09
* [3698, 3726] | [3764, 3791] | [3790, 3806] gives -0.11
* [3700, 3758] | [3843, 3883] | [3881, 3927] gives -0.13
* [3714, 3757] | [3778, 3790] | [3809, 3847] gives -0.18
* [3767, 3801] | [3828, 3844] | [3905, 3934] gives 0.20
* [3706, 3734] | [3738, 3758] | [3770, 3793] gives 0.06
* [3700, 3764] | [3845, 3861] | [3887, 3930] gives -0.15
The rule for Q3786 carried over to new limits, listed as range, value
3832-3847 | 29.3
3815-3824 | 50.6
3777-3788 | 46.74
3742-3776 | 30.85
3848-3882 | 51.24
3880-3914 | 29.61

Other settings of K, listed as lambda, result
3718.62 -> 43.39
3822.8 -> 51.36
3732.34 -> 45.14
